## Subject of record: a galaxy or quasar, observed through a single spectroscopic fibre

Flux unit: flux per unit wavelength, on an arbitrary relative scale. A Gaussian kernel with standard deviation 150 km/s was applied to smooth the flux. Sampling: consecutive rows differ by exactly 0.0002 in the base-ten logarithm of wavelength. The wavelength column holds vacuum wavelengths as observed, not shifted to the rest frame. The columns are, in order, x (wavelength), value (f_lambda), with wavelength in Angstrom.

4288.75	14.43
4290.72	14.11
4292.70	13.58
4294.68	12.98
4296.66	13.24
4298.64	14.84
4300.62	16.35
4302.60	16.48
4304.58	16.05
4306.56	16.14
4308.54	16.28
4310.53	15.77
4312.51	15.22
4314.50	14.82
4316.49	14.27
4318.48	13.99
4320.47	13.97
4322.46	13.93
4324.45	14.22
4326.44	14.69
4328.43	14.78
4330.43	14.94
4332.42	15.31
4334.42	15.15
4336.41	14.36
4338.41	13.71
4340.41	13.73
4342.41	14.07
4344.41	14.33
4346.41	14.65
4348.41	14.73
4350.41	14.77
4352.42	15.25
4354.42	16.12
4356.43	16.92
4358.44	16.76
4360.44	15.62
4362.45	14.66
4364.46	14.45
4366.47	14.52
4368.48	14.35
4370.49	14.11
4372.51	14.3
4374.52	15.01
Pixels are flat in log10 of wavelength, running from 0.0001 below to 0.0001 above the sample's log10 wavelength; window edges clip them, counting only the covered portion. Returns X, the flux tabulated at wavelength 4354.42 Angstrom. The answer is 16.12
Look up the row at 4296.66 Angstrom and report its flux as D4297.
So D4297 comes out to 13.24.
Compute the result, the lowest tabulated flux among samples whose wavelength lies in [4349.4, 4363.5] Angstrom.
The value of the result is 14.66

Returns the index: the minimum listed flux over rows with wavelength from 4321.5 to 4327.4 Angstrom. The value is 13.93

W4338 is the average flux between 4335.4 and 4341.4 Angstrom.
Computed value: 13.9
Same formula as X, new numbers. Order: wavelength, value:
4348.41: 14.73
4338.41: 13.71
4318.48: 13.99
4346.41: 14.65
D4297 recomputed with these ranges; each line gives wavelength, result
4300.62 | 16.35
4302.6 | 16.48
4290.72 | 14.11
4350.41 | 14.77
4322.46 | 13.93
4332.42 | 15.31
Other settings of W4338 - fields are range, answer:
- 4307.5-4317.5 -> 15.3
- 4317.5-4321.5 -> 14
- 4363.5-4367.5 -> 14.5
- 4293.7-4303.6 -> 14.8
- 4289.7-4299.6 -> 13.7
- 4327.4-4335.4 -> 15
